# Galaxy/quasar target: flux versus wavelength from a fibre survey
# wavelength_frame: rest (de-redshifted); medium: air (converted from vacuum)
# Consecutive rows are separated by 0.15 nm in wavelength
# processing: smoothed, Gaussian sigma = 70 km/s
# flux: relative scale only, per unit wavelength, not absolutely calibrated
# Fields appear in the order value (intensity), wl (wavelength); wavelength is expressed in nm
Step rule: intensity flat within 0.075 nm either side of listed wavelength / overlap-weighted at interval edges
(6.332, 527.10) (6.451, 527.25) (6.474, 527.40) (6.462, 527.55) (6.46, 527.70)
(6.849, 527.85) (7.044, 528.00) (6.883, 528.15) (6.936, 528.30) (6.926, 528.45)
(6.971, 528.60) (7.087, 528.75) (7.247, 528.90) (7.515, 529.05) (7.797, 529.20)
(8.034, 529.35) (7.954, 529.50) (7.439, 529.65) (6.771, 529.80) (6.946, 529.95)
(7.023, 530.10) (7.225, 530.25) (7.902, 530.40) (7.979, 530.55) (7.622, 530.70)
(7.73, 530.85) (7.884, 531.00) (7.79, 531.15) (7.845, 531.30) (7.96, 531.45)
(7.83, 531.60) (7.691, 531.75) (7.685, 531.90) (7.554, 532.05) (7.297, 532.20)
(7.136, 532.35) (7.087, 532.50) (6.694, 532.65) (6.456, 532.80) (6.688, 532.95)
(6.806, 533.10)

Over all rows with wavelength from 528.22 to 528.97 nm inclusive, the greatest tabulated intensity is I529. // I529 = 7.247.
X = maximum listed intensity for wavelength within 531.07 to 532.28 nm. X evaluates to 7.96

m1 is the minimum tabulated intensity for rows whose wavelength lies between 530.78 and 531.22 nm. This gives 7.73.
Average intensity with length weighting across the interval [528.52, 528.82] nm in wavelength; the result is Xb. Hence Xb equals 7.03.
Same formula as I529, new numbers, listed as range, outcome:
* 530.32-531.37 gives 7.979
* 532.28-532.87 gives 7.136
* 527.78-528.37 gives 7.044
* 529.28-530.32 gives 8.034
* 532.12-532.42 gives 7.297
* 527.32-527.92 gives 6.849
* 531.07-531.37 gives 7.845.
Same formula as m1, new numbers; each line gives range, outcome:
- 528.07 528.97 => 6.883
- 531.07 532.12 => 7.554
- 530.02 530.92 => 7.023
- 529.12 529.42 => 7.797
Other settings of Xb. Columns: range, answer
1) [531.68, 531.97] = 7.69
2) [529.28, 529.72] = 7.81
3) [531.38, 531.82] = 7.83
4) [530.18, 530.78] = 7.69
